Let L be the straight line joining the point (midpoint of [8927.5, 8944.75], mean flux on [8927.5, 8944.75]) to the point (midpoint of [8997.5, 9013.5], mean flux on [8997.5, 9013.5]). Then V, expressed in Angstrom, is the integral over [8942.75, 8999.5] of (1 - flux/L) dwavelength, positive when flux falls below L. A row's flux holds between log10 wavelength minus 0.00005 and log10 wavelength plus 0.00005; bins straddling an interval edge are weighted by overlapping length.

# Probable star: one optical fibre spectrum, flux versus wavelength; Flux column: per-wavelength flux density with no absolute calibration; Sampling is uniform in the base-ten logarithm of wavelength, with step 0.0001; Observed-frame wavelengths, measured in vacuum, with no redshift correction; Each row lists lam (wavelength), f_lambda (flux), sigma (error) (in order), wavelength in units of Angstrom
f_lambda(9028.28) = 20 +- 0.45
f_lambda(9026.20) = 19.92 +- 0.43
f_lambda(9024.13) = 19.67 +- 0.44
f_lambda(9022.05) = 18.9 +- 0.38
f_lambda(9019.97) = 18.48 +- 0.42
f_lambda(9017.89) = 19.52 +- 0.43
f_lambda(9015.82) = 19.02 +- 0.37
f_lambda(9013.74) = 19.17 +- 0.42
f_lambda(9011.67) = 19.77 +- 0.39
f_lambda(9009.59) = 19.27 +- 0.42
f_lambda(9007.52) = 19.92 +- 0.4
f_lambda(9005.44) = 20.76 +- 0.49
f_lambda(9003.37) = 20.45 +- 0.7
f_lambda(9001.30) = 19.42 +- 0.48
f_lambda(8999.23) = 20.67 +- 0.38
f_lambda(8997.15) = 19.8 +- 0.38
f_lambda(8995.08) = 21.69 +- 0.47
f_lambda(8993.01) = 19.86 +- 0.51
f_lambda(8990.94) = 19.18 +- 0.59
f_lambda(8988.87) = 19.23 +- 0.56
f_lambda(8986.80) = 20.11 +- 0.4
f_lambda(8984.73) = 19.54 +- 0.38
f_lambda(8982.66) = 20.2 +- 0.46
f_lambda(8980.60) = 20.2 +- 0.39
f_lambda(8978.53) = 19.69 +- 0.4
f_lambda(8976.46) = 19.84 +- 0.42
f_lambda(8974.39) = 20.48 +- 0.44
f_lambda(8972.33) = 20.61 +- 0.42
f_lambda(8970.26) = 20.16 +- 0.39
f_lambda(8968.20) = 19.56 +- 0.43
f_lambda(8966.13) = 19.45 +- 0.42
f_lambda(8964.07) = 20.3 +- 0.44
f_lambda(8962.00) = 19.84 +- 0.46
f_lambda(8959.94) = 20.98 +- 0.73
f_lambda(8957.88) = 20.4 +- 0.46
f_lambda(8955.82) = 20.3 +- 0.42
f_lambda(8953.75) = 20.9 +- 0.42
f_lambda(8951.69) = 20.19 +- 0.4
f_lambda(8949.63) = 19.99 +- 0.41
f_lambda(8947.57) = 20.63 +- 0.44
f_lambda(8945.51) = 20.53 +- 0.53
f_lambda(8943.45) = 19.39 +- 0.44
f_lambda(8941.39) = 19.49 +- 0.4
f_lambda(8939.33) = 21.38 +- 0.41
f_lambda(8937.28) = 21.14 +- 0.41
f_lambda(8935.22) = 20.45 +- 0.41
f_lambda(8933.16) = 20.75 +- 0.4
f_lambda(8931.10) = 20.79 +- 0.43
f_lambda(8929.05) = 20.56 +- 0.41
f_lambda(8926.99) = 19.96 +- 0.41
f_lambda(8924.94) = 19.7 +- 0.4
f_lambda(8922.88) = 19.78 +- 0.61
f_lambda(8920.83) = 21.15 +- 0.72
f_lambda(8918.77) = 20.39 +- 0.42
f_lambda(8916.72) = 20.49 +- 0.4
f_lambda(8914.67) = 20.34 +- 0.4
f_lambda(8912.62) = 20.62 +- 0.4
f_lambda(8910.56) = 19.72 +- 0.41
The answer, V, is 0.3 Angstrom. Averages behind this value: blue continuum 20.5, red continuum 20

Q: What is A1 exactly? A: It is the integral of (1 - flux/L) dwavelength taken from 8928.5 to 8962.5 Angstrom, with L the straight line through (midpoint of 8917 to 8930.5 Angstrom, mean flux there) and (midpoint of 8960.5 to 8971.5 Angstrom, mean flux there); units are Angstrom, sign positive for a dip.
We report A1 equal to -0.61 Angstrom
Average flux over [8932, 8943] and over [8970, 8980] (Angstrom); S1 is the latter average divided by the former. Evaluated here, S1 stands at 1.0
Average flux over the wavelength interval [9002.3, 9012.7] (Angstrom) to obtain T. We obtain 20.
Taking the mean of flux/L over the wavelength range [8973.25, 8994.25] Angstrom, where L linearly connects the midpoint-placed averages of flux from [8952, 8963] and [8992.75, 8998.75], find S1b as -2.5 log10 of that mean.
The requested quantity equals 0.03 mag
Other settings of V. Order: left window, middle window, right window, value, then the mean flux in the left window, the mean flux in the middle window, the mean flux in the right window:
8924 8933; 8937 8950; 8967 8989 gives -0.1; 20.3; 20.3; 20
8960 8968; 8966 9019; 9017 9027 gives -0.8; 20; 19.9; 19.3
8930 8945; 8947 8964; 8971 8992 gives -0.1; 20.5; 20.4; 19.9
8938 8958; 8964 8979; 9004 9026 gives 0.0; 20.3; 20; 19.5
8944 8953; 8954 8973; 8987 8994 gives -0.2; 20.3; 20.2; 19.5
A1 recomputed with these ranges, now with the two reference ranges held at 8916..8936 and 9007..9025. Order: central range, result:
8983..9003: -0.42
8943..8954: -0.09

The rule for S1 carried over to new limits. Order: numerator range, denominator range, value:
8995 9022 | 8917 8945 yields 0.97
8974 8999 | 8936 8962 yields 0.98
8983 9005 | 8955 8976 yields 0.99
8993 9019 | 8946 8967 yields 0.98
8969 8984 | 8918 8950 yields 0.99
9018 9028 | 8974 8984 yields 0.96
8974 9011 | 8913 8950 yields 0.98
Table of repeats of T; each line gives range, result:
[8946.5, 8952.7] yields 20.3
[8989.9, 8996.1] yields 20.2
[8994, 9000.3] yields 20.7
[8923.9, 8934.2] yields 20.3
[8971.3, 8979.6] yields 20.1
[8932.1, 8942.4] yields 20.6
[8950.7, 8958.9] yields 20.4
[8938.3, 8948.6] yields 20.3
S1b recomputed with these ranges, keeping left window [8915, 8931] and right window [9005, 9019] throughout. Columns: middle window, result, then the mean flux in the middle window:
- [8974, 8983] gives -0.010 mag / 20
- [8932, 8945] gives -0.013 mag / 20.4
